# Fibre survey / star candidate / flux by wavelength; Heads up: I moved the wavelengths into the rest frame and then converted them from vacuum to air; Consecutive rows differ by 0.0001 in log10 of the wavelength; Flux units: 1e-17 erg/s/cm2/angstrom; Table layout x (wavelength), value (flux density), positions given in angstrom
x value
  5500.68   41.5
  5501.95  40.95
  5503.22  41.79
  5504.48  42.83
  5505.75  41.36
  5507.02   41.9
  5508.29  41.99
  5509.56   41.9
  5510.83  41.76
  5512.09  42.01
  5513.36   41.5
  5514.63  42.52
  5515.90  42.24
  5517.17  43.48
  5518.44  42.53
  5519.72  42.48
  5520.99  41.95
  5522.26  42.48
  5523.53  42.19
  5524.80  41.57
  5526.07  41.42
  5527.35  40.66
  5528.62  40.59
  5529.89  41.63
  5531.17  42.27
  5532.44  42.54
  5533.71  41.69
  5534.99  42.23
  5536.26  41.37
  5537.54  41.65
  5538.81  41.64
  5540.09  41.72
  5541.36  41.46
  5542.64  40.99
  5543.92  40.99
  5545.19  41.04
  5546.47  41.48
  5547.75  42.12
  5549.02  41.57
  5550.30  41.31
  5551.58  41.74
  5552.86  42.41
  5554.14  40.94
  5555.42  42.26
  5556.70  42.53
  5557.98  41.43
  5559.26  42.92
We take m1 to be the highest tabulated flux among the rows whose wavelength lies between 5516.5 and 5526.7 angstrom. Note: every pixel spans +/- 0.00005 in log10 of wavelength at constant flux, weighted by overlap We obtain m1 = 43.48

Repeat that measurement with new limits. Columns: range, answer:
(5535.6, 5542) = 41.72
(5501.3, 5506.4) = 42.83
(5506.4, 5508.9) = 41.99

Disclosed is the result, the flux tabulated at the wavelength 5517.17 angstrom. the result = 43.48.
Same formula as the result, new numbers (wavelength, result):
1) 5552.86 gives 42.41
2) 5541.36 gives 41.46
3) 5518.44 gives 42.53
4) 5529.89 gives 41.63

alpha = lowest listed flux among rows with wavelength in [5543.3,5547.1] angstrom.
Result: 40.99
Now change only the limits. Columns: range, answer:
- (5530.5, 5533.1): 42.27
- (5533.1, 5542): 41.37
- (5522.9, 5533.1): 40.59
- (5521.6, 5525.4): 41.57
